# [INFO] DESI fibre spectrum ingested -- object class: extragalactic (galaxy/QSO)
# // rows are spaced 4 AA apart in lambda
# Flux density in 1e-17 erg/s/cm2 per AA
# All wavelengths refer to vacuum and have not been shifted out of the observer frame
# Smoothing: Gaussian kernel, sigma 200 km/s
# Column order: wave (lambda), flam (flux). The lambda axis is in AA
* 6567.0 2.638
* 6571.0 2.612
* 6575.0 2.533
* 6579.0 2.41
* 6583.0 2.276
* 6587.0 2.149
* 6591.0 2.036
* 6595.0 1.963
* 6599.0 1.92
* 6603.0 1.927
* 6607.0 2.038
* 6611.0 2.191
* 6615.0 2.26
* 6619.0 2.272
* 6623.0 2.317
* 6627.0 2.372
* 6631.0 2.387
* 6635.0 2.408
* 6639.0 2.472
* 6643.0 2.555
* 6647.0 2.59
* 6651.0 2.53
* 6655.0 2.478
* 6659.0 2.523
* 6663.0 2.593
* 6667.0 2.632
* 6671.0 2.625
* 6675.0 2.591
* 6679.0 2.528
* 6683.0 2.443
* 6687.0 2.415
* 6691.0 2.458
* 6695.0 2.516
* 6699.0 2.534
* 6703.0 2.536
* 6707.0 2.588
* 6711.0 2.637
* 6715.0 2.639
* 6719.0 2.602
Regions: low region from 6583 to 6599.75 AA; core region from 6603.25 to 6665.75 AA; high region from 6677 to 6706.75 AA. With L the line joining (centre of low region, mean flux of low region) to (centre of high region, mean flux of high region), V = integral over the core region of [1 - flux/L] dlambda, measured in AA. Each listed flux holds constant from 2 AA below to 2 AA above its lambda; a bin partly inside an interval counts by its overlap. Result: -3.9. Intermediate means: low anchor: 2.06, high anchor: 2.5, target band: 2.39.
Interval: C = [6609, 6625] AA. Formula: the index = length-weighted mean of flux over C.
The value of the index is 2.26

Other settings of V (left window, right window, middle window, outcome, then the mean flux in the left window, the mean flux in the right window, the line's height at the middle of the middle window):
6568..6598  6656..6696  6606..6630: 1.2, 2.28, 2.53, 2.38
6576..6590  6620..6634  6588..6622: 3.4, 2.28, 2.36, 2.32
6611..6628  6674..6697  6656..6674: -1.2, 2.29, 2.49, 2.43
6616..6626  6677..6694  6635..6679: -2.9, 2.3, 2.46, 2.39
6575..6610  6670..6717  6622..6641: -0.9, 2.12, 2.54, 2.28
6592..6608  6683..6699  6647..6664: -2.0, 1.96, 2.47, 2.27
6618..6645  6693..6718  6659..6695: -0.4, 2.4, 2.58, 2.51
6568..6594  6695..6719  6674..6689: 0.3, 2.33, 2.58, 2.53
